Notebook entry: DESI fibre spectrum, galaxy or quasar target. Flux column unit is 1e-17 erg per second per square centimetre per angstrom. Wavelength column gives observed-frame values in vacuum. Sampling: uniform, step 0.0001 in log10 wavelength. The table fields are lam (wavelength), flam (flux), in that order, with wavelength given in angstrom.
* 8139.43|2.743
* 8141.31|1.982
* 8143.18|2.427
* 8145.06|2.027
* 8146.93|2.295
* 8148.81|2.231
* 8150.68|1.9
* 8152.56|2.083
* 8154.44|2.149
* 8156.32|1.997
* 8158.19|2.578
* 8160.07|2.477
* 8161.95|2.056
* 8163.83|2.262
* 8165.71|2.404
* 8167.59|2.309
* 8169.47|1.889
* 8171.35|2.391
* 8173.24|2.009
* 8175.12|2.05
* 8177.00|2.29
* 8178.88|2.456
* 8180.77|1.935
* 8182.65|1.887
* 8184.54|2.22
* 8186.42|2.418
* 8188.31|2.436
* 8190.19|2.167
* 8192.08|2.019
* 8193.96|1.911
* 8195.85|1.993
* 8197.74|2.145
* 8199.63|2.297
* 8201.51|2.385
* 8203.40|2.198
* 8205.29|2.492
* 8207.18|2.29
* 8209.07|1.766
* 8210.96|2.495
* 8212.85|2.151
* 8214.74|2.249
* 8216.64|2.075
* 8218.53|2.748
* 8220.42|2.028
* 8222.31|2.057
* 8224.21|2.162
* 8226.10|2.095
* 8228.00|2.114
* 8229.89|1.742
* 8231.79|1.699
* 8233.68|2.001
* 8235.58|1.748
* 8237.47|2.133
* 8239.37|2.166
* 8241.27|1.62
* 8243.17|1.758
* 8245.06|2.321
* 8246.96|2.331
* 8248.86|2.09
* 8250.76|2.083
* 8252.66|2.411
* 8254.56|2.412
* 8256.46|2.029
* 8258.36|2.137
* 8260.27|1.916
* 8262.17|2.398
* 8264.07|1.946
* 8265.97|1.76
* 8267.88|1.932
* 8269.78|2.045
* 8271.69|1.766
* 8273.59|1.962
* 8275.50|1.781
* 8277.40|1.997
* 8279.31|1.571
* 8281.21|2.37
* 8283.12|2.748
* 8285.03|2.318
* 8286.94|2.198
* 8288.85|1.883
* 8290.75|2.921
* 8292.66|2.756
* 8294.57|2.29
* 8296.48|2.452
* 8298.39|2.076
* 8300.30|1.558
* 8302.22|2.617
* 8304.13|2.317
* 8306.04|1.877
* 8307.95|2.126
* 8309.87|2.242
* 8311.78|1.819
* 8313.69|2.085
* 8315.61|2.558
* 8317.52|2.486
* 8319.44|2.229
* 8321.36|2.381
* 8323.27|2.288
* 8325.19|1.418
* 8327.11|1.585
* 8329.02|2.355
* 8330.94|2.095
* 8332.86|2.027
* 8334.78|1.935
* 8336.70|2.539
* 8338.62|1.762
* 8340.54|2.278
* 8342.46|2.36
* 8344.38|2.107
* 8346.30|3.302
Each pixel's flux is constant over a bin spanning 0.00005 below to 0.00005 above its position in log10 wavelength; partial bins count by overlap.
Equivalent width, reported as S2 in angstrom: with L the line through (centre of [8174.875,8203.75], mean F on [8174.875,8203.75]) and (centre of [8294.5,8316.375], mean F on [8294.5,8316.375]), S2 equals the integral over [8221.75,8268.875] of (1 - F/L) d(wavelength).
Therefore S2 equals 2.8 angstrom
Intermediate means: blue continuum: 2.18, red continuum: 2.16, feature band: 2.04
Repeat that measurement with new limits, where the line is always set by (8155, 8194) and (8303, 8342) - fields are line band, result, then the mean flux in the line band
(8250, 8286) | 1.19 angstrom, 2.08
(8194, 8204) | 0.06 angstrom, 2.18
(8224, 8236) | 1.34 angstrom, 1.93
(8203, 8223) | -0.47 angstrom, 2.23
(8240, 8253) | 0.55 angstrom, 2.07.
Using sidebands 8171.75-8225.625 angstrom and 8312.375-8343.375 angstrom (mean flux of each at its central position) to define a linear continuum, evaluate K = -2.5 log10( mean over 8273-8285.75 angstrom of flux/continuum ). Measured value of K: 0.03 mag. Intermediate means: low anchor 2.19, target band 2.11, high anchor 2.14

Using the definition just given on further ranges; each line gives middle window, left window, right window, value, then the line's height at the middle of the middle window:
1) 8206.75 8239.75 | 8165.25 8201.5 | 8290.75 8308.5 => 0.06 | 2.21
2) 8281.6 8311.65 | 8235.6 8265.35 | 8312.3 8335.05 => -0.08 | 2.11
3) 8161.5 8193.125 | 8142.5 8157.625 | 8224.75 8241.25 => -0.06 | 2.08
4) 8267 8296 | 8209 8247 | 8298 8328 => -0.04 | 2.09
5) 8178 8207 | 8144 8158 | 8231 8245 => -0.09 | 2.02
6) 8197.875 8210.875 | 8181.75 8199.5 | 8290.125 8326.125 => -0.05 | 2.15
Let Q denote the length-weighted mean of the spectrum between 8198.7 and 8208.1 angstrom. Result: 2.33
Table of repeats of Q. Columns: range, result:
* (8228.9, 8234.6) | 1.82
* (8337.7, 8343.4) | 2.14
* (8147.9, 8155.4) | 2.09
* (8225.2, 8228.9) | 2.1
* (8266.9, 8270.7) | 1.99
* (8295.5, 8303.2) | 2.18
